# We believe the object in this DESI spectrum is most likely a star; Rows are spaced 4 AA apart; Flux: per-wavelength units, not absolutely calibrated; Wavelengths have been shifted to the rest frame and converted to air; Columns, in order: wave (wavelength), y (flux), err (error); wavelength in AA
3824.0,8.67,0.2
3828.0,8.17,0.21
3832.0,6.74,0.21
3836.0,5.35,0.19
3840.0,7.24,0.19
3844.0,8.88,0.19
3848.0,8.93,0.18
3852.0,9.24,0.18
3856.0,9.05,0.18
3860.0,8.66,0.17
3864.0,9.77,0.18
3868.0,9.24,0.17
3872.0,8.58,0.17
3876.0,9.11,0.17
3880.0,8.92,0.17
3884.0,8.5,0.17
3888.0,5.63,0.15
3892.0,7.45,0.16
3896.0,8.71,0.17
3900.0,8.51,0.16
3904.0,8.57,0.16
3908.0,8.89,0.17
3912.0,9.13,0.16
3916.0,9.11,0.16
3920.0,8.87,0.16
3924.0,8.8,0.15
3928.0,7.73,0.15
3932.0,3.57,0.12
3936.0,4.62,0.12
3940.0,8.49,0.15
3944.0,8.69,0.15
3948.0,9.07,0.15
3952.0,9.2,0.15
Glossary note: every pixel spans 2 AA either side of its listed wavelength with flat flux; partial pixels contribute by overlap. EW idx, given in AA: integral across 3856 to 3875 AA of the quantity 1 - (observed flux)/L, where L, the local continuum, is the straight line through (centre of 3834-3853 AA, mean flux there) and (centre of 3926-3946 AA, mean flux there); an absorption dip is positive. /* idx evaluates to -3.8 AA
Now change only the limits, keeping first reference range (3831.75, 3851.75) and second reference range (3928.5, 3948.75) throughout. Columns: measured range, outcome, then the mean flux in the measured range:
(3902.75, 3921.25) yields -5.0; 8.93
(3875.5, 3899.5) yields -2.5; 8.02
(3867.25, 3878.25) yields -2.3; 8.95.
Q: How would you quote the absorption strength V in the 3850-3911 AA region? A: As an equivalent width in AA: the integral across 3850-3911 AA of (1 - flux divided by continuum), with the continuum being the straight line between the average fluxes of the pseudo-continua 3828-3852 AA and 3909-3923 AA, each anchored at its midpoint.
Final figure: -1.8 AA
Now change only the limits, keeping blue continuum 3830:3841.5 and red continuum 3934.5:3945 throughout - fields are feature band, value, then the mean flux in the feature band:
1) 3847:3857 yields -3.9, 9.09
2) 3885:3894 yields 0.1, 6.76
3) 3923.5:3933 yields 0.6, 6.7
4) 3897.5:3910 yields -3.0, 8.66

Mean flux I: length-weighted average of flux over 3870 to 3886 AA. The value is 8.78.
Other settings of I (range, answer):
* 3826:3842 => 6.88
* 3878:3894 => 7.62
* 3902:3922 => 8.91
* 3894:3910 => 8.67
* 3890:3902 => 8.22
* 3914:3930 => 8.63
